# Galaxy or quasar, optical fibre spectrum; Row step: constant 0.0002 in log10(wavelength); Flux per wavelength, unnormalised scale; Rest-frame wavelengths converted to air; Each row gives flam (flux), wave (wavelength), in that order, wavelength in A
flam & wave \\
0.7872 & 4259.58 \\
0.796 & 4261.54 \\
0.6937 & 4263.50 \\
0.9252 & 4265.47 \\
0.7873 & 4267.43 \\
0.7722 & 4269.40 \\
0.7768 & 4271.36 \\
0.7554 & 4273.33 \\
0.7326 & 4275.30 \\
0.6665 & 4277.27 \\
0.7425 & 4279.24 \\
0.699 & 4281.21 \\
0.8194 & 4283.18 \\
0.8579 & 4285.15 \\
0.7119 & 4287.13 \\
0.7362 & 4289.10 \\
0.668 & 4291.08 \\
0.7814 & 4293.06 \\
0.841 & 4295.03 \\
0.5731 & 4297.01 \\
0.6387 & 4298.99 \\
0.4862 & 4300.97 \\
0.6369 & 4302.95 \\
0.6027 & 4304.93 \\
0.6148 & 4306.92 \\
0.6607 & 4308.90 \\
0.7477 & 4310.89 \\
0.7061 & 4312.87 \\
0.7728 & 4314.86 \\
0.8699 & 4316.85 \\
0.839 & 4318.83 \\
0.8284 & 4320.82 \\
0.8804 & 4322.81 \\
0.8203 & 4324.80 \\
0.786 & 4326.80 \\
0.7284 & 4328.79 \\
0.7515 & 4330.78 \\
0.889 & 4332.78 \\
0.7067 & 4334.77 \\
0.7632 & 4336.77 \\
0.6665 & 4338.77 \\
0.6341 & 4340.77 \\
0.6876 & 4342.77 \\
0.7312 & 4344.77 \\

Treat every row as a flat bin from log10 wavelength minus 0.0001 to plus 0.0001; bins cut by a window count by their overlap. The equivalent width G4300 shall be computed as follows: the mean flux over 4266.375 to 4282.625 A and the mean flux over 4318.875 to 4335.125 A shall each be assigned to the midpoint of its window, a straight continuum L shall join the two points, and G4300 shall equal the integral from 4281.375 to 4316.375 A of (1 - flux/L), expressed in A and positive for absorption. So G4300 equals 3.3 A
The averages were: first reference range 0.745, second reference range 0.805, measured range 0.7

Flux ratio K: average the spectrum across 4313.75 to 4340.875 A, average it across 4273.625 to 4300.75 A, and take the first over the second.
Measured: 1.09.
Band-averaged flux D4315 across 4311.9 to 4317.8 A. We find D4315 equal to 0.782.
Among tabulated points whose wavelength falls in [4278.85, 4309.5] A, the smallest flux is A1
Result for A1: 0.4862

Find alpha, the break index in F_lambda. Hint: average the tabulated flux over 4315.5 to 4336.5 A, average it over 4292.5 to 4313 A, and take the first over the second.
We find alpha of 1.23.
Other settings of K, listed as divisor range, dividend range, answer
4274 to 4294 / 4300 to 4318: 0.92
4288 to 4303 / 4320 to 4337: 1.18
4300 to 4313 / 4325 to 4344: 1.17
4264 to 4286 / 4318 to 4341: 1.01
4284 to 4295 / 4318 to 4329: 1.08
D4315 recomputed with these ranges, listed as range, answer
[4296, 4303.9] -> 0.584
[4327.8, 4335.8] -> 0.769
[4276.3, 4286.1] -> 0.757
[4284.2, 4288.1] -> 0.783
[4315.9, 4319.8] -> 0.856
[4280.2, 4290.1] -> 0.765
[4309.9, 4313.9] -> 0.728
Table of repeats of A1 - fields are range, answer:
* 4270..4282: 0.6665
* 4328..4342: 0.6341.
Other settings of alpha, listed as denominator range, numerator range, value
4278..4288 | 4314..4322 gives 1.09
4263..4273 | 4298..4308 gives 0.75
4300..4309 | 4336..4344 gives 1.15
